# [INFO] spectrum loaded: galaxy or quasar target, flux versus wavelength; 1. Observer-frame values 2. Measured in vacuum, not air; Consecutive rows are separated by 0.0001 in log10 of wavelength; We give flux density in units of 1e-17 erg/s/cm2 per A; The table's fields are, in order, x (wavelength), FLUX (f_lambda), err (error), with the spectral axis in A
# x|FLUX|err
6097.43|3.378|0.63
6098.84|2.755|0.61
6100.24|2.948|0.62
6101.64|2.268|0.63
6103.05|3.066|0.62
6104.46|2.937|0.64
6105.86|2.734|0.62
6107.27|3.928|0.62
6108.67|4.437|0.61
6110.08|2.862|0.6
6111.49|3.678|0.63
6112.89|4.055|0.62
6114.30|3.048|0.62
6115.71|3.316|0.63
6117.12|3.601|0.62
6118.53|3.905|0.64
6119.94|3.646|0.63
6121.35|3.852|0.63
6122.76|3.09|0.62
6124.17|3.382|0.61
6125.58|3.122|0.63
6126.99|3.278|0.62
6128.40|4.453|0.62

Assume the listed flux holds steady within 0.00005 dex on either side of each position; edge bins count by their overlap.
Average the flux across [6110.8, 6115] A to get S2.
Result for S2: 3.6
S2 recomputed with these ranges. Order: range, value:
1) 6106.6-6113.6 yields 3.79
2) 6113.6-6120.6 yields 3.5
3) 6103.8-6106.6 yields 2.85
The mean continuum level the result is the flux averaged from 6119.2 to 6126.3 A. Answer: 3.42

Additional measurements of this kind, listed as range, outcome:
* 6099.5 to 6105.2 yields 2.81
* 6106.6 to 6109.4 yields 4.18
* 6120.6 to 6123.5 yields 3.47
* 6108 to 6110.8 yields 3.63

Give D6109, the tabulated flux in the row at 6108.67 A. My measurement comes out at 4.437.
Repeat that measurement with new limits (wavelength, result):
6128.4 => 4.453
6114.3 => 3.048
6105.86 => 2.734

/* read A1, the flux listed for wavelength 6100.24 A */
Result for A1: 2.948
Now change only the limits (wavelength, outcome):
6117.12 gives 3.601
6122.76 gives 3.09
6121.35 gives 3.852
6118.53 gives 3.905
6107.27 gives 3.928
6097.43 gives 3.378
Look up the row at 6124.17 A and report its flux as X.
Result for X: 3.382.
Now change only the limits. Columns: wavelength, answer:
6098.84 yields 2.755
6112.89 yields 4.055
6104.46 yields 2.937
